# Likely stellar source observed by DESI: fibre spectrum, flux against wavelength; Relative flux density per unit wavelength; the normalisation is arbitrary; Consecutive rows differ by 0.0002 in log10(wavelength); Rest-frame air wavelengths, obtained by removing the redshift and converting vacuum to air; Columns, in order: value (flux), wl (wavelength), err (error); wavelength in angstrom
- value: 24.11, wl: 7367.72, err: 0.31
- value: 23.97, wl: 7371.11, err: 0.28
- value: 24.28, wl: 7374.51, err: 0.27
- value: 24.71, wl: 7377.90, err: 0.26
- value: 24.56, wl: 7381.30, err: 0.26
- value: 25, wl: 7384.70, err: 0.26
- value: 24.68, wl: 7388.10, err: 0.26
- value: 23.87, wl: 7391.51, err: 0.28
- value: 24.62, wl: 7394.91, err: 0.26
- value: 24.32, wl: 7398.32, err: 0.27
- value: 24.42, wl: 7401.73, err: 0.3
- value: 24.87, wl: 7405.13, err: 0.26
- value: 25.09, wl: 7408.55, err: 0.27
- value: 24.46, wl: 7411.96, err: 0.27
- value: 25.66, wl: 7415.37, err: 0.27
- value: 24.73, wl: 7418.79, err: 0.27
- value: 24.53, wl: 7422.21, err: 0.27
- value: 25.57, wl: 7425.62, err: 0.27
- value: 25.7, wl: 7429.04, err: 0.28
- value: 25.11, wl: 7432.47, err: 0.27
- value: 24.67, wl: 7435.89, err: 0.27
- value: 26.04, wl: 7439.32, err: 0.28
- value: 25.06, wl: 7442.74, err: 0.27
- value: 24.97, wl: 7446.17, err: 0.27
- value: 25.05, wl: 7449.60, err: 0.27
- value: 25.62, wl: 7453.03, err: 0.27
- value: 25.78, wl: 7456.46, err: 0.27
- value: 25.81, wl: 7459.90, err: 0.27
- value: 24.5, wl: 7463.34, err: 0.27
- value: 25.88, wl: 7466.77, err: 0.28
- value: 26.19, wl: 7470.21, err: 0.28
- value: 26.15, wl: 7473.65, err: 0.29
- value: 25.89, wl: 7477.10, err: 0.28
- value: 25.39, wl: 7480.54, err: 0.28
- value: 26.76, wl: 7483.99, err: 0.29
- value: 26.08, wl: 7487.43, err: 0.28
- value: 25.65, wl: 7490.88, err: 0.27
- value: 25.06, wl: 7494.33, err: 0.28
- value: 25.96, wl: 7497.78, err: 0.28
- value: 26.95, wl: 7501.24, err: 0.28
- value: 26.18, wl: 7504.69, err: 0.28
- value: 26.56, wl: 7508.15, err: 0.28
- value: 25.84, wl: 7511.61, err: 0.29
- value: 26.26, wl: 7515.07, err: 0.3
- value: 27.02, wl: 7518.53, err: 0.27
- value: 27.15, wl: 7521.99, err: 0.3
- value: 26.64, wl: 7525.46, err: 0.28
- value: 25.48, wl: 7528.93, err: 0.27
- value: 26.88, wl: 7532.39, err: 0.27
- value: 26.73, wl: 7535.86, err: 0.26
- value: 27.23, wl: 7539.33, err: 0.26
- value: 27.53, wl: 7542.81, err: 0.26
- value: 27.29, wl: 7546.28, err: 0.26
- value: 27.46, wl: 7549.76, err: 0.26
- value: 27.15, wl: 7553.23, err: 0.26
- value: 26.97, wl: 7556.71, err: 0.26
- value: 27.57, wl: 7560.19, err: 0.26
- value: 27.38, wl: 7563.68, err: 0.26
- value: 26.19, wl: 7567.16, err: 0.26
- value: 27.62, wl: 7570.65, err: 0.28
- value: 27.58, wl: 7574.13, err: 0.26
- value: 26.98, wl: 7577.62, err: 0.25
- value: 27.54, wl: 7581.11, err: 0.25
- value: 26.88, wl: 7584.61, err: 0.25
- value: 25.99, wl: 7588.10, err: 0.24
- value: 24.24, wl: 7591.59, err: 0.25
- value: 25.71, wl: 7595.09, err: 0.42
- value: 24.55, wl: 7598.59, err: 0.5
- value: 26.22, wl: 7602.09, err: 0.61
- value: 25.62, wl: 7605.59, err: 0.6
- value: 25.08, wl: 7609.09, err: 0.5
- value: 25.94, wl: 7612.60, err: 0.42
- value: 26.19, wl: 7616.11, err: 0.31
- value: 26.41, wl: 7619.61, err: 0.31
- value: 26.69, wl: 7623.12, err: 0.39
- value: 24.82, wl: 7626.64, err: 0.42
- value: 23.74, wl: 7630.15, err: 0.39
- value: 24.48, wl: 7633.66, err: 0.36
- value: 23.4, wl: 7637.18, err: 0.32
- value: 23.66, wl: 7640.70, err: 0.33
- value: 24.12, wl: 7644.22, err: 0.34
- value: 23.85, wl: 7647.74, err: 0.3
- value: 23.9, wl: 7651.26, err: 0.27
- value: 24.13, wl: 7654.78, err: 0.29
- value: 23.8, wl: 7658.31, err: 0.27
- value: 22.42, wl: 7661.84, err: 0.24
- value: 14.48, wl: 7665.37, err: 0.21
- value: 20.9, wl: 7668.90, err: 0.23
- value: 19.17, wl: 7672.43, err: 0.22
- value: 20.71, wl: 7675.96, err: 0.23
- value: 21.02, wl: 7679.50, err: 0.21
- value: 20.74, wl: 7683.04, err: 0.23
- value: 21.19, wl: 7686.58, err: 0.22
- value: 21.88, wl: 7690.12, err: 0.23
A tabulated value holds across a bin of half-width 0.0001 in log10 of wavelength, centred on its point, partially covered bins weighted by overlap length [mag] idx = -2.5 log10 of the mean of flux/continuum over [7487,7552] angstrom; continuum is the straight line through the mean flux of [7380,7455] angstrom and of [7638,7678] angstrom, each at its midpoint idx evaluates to -0.12 mag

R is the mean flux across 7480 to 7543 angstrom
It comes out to 26.4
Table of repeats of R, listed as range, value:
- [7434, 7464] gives 25.3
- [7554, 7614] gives 26.4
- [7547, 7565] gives 27.3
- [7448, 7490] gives 25.8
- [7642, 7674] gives 21.9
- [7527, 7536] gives 26.3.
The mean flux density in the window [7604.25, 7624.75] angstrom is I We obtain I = 26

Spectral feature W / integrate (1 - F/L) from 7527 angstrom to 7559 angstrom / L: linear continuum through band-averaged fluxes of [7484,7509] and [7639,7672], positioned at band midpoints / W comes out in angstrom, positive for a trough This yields -2.58 angstrom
